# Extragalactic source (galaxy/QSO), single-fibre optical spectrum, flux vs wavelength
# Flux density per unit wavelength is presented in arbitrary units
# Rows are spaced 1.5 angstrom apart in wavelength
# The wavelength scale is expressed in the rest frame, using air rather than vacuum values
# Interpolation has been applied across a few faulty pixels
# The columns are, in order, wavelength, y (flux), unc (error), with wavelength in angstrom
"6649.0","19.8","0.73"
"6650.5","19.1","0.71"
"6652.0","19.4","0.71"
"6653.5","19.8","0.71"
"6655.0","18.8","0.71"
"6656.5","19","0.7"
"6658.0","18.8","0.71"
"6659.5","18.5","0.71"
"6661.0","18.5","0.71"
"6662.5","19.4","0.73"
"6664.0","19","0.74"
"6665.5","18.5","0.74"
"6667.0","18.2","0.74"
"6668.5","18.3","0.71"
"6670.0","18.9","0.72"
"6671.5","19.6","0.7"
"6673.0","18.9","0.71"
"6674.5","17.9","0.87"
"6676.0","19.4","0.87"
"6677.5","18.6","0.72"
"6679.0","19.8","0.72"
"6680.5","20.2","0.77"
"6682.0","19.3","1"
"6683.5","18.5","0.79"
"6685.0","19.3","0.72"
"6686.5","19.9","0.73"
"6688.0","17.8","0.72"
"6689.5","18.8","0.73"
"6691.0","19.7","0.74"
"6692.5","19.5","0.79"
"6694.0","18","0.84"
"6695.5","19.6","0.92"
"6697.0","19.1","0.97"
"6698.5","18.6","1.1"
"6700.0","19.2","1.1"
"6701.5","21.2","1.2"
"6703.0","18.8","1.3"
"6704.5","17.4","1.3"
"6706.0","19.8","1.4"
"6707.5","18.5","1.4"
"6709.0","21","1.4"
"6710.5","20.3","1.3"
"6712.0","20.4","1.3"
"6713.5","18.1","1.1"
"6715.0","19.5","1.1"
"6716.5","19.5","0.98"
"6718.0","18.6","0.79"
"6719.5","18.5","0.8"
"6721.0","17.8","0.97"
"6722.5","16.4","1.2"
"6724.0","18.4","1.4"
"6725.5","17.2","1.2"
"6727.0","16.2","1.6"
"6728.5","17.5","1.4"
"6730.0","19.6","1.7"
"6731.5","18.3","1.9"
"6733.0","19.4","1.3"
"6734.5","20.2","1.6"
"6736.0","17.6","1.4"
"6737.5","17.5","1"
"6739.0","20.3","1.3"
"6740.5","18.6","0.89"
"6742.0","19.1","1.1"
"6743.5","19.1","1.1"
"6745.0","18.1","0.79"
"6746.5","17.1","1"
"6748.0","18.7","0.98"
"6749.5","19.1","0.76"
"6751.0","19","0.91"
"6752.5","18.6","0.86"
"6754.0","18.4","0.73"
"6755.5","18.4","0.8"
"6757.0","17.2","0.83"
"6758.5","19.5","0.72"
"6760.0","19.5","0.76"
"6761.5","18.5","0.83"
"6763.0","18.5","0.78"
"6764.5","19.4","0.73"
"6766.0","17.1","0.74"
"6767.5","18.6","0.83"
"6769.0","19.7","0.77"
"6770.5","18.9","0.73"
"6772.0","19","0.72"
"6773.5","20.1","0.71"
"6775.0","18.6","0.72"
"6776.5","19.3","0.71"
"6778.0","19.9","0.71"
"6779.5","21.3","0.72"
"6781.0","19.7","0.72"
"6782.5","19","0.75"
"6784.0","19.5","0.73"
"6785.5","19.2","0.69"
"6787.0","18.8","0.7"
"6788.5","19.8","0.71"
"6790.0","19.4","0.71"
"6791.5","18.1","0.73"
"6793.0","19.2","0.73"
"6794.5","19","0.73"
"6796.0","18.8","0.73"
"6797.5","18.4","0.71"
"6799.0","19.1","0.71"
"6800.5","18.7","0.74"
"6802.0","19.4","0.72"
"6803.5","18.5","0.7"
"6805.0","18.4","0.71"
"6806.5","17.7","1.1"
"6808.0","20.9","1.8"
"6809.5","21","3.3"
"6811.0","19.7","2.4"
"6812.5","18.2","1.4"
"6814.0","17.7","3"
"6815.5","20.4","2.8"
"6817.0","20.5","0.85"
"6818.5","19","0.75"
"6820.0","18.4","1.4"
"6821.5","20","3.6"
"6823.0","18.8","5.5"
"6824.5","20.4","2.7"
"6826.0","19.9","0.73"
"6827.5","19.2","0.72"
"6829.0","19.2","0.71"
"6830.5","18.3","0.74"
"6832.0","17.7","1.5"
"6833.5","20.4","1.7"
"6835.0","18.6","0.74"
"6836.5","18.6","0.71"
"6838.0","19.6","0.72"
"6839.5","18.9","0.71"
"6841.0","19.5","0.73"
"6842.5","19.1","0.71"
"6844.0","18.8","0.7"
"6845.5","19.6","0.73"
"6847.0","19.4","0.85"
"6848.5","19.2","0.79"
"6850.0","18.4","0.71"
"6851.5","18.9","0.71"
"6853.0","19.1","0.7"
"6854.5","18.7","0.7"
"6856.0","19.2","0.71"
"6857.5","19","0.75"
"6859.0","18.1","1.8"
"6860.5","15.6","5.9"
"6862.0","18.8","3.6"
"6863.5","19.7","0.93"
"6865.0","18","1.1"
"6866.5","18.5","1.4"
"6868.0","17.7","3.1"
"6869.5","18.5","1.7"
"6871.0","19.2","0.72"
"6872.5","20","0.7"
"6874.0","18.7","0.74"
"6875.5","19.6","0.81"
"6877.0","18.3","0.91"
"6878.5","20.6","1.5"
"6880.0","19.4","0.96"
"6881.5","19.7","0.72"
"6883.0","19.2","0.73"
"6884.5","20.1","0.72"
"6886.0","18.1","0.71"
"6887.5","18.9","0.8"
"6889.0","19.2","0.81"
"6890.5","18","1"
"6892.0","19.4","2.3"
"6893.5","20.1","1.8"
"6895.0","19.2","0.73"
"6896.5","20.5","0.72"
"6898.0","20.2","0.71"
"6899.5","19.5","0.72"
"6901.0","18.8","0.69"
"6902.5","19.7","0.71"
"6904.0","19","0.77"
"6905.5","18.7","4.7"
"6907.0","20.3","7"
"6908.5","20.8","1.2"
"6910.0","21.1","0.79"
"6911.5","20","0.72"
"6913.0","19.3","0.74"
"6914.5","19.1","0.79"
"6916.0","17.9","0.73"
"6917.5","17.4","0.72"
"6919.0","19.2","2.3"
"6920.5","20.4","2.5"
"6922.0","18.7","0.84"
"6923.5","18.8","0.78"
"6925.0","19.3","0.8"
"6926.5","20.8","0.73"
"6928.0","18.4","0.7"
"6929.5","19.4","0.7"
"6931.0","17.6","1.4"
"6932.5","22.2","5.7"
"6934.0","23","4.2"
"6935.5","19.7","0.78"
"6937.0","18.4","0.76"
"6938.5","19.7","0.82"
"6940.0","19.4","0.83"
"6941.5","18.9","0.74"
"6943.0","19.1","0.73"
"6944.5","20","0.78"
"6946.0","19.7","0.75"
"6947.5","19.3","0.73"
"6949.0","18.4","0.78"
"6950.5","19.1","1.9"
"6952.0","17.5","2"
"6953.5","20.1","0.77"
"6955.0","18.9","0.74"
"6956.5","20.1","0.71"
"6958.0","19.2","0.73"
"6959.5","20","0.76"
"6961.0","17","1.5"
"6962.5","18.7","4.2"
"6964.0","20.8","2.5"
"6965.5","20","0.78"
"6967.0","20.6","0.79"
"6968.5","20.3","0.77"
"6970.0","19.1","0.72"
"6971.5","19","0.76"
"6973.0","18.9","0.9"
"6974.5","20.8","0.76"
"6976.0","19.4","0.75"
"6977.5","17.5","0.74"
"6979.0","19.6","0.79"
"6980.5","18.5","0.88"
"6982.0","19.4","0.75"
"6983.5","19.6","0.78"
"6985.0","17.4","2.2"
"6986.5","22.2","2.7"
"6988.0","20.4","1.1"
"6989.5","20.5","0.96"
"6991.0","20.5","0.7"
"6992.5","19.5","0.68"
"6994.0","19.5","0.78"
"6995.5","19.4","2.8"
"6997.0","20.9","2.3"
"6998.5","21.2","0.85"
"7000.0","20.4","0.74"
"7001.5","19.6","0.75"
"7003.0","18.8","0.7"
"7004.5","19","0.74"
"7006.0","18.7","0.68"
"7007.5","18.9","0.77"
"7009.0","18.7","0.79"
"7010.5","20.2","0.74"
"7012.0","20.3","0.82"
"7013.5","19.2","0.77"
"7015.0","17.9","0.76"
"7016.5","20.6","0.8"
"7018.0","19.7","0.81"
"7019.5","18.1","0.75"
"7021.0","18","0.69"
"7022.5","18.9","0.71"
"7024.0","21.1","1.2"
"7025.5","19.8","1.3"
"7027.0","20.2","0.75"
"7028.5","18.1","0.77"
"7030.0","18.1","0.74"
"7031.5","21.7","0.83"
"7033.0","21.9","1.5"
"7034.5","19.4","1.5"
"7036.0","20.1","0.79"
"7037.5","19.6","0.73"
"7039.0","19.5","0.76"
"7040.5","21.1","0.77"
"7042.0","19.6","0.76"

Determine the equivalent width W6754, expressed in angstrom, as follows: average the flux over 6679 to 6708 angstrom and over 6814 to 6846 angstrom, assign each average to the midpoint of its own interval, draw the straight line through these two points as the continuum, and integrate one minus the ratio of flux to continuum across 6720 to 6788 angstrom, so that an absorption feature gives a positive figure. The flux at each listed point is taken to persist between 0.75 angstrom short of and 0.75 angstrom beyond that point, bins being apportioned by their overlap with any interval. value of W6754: 1.7 angstrom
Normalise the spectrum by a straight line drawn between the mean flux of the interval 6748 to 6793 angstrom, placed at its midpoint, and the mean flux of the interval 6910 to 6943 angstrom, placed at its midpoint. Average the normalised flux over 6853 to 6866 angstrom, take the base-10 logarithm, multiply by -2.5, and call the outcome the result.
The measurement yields 0.048 mag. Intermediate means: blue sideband 19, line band 18.4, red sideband 19.4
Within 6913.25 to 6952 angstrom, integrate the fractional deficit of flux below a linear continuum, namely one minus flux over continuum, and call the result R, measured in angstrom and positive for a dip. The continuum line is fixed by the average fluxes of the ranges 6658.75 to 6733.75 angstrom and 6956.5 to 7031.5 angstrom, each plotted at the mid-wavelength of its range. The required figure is 0.1 angstrom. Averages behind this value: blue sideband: 18.9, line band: 19.3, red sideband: 19.5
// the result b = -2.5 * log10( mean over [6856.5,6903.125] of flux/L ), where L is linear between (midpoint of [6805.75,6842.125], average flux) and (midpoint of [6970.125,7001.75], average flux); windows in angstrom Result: 0.02 mag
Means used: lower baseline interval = 19.3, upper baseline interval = 19.7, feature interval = 19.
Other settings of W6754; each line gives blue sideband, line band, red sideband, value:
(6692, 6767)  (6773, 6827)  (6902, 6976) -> -0.9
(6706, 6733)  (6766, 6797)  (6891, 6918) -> -0.5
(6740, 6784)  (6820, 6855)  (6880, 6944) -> 0.1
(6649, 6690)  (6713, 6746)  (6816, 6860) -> 1.1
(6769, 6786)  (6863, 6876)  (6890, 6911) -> 0.5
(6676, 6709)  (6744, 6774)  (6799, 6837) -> 0.8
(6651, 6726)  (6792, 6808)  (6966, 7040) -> 0.3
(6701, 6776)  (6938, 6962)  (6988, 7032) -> 0.3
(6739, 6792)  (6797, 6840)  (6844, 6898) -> -0.4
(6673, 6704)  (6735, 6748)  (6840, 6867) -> 0.4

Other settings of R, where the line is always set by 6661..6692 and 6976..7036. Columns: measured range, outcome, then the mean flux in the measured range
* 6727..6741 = 0.3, 18.6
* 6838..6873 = 0.9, 18.8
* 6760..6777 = 0.2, 18.9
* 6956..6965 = 0.1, 19.3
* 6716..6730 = 0.9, 17.9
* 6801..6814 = 0.1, 19.1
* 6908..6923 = 0.0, 19.4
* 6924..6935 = -0.3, 20.1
